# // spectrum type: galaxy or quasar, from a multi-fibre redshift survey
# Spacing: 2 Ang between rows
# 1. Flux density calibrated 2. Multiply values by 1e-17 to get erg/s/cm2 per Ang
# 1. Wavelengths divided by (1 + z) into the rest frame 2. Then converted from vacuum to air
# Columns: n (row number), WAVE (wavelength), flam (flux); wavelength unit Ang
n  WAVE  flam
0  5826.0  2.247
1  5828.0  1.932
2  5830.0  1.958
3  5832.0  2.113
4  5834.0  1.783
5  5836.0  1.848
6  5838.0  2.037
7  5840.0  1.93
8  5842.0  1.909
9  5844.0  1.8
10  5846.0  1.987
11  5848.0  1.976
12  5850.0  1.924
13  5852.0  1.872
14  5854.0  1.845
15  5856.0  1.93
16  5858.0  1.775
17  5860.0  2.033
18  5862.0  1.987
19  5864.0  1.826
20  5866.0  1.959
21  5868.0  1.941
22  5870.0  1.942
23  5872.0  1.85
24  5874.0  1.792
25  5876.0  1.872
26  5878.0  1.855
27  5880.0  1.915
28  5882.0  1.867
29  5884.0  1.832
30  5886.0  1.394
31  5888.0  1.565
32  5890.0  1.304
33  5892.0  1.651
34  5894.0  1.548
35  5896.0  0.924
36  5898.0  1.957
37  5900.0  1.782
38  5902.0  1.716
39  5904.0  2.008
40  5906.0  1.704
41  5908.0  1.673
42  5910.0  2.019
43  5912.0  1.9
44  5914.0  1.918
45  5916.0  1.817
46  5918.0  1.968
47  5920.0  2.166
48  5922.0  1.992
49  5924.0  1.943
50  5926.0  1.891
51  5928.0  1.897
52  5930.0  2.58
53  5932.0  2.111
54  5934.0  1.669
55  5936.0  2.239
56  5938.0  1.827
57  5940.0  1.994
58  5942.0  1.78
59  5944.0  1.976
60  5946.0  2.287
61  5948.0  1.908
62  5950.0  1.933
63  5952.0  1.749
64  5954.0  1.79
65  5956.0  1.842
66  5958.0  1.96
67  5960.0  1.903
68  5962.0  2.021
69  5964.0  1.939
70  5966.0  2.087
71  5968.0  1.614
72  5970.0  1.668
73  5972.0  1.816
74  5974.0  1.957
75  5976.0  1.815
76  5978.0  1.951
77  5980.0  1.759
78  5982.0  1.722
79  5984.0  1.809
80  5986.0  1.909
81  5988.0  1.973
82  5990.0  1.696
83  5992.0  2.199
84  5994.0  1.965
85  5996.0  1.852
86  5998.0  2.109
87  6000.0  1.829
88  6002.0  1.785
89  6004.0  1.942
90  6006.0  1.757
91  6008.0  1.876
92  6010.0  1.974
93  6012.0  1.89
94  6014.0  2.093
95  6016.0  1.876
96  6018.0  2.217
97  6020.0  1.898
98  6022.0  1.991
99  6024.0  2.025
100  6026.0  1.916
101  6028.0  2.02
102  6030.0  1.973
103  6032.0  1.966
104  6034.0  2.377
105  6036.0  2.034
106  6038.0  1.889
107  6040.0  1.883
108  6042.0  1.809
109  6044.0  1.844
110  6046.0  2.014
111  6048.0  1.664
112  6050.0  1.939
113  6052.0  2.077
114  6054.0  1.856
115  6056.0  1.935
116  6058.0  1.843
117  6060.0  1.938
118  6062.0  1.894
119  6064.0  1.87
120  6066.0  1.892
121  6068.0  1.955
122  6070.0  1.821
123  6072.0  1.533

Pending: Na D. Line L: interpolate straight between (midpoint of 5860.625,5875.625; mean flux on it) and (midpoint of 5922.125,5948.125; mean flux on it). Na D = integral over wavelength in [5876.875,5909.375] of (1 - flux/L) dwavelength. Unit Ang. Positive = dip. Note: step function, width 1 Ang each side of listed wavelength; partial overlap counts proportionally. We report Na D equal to 4.50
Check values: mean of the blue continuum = 1.9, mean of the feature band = 1.67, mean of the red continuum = 2.01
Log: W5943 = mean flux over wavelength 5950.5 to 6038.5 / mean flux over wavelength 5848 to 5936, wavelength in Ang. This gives 1.04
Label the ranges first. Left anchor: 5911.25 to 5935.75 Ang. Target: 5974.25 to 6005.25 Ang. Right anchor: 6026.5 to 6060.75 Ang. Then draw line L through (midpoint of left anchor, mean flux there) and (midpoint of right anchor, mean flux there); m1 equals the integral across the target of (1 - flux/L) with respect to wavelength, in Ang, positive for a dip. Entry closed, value 1.2 Ang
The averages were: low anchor 2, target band 1.89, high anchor 1.94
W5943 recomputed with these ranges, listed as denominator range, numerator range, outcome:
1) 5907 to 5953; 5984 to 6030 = 0.99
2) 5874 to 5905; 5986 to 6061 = 1.15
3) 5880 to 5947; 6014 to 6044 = 1.08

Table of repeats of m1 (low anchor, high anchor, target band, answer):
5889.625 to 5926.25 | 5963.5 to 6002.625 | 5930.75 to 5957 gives -1.6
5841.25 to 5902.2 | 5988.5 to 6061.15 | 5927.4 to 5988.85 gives -1.4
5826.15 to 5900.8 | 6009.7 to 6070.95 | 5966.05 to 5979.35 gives 0.6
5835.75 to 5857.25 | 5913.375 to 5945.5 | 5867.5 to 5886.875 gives 1.2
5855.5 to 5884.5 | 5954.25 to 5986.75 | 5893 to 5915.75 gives 1.7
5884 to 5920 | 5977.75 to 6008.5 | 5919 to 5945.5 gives -3.6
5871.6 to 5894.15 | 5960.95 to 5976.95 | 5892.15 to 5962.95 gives -4.1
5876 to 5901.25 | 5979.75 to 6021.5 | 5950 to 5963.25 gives -0.5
